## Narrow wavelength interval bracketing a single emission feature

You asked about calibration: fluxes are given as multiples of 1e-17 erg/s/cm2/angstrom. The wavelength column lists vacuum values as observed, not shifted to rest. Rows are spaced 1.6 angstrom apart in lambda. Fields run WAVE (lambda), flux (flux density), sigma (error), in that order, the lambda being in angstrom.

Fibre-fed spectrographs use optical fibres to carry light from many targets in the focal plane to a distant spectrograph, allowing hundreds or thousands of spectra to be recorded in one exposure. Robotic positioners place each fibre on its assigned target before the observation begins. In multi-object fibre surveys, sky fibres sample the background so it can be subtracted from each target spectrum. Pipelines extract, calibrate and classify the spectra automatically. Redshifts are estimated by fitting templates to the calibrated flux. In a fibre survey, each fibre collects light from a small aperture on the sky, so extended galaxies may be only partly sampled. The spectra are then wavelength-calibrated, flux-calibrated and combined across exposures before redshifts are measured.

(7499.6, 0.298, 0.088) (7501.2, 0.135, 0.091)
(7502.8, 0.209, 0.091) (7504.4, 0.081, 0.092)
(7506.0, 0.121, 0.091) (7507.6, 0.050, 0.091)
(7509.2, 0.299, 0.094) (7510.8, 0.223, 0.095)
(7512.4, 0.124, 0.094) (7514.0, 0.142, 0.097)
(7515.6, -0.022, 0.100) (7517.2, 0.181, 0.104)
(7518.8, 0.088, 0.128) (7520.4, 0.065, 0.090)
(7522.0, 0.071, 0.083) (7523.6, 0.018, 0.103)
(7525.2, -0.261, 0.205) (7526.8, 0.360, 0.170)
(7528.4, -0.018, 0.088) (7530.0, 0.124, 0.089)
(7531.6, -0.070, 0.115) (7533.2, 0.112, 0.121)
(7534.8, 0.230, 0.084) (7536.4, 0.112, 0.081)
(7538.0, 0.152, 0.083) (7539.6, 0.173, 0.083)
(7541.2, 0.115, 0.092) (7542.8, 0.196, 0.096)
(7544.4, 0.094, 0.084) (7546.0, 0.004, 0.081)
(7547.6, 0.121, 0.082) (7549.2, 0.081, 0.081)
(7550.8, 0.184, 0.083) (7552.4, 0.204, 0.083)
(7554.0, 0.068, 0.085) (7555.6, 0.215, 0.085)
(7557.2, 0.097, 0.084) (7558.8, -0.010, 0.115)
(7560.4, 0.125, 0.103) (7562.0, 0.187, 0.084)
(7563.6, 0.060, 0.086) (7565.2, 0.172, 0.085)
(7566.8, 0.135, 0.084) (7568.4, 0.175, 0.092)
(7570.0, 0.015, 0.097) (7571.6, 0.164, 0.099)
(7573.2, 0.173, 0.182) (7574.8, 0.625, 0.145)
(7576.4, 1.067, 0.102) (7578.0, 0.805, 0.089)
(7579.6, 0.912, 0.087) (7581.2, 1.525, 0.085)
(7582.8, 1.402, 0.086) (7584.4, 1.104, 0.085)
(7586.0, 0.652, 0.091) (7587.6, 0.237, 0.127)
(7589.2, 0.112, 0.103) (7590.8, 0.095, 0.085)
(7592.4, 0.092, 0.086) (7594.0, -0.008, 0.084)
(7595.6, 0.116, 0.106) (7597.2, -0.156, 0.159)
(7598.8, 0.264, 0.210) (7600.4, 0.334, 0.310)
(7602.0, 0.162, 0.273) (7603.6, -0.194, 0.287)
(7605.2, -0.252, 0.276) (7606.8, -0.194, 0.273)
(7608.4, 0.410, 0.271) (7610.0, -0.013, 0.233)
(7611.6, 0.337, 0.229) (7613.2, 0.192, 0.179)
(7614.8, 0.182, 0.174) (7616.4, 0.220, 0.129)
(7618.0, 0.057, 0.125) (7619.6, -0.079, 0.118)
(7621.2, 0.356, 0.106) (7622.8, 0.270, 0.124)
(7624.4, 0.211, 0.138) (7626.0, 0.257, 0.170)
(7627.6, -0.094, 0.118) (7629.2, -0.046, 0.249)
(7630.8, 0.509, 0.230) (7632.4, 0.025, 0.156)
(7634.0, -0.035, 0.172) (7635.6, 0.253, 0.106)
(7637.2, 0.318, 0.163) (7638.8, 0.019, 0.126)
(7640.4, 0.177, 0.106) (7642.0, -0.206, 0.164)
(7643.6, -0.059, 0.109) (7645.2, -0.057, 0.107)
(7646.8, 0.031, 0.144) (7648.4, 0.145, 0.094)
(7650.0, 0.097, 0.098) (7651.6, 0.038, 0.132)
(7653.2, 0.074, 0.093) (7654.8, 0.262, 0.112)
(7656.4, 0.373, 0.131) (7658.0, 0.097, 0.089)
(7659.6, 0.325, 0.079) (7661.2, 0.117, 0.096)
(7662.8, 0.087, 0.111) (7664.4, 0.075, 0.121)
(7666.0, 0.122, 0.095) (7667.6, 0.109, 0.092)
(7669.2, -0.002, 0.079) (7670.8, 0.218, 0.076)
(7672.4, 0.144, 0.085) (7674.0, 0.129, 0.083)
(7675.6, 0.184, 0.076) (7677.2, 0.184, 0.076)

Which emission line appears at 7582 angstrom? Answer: [O II] 3727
